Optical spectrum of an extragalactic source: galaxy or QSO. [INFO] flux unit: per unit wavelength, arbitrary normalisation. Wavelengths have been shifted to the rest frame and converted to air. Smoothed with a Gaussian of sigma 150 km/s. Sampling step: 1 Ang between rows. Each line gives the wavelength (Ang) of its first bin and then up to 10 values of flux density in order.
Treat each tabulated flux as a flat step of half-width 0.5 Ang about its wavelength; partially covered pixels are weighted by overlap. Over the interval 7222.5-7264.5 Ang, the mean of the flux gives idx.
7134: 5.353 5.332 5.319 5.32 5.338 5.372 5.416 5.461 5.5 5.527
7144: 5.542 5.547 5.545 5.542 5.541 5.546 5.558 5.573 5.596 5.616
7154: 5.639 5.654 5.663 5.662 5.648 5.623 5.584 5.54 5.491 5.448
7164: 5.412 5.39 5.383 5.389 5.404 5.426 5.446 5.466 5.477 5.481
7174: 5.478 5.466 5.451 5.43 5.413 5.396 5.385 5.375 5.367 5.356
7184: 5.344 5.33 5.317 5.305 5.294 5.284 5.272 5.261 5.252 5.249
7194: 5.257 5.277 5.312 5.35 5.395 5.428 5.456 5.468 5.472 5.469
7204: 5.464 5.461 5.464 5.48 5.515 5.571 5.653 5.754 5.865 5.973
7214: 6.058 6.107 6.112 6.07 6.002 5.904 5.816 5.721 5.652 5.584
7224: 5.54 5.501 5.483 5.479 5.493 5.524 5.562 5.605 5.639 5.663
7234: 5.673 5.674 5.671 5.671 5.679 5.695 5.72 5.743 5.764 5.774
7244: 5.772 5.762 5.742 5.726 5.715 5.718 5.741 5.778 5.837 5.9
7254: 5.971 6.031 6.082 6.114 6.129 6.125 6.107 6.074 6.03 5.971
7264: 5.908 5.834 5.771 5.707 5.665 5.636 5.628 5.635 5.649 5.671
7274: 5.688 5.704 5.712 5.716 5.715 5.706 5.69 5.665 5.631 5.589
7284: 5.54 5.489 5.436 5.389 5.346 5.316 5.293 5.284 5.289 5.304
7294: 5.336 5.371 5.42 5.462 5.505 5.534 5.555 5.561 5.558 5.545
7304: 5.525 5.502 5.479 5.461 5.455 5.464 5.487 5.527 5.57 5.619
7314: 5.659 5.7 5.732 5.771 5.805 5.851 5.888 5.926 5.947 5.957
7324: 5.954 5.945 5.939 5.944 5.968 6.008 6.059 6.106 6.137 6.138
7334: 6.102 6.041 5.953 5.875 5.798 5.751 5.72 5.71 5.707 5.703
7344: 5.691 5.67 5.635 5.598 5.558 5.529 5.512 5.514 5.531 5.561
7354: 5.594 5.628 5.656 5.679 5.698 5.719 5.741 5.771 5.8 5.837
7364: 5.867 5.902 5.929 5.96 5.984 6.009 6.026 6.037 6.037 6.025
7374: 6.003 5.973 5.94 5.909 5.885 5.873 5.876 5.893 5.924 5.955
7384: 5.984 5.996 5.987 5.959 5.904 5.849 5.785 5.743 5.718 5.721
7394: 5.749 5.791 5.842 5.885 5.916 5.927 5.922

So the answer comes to 5.77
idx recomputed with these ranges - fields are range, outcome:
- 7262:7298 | 5.58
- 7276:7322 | 5.55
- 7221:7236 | 5.58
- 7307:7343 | 5.83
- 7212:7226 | 5.84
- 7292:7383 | 5.75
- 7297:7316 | 5.54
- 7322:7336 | 6.02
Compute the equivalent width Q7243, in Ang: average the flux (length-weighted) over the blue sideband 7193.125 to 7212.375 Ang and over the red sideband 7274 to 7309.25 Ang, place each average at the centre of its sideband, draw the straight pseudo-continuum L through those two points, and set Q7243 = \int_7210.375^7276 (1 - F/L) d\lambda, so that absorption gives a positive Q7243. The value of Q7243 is -3.55 Ang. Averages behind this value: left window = 5.47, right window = 5.5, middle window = 5.78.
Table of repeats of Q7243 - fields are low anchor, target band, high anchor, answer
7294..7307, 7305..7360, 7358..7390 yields -0.7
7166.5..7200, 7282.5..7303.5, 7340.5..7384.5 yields 0.7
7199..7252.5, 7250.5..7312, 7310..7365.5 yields 0.9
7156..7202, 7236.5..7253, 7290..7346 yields -0.6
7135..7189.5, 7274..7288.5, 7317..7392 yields 0.3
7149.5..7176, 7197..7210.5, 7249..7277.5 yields 0.4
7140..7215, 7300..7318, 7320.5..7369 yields 0.5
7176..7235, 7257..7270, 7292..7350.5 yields -0.7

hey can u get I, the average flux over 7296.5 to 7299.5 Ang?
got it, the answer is 5.5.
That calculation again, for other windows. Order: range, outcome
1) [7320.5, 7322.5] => 5.94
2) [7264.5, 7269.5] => 5.72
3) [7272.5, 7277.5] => 5.7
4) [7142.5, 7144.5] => 5.53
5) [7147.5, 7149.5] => 5.54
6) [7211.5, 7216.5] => 6.02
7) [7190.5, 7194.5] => 5.25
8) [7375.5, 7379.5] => 5.9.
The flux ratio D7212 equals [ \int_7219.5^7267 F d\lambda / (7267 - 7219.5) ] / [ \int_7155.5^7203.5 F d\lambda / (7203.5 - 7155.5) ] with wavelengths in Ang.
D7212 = 1.07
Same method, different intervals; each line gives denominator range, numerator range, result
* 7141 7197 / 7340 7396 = 1.07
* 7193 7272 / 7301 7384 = 1.01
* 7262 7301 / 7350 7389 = 1.05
